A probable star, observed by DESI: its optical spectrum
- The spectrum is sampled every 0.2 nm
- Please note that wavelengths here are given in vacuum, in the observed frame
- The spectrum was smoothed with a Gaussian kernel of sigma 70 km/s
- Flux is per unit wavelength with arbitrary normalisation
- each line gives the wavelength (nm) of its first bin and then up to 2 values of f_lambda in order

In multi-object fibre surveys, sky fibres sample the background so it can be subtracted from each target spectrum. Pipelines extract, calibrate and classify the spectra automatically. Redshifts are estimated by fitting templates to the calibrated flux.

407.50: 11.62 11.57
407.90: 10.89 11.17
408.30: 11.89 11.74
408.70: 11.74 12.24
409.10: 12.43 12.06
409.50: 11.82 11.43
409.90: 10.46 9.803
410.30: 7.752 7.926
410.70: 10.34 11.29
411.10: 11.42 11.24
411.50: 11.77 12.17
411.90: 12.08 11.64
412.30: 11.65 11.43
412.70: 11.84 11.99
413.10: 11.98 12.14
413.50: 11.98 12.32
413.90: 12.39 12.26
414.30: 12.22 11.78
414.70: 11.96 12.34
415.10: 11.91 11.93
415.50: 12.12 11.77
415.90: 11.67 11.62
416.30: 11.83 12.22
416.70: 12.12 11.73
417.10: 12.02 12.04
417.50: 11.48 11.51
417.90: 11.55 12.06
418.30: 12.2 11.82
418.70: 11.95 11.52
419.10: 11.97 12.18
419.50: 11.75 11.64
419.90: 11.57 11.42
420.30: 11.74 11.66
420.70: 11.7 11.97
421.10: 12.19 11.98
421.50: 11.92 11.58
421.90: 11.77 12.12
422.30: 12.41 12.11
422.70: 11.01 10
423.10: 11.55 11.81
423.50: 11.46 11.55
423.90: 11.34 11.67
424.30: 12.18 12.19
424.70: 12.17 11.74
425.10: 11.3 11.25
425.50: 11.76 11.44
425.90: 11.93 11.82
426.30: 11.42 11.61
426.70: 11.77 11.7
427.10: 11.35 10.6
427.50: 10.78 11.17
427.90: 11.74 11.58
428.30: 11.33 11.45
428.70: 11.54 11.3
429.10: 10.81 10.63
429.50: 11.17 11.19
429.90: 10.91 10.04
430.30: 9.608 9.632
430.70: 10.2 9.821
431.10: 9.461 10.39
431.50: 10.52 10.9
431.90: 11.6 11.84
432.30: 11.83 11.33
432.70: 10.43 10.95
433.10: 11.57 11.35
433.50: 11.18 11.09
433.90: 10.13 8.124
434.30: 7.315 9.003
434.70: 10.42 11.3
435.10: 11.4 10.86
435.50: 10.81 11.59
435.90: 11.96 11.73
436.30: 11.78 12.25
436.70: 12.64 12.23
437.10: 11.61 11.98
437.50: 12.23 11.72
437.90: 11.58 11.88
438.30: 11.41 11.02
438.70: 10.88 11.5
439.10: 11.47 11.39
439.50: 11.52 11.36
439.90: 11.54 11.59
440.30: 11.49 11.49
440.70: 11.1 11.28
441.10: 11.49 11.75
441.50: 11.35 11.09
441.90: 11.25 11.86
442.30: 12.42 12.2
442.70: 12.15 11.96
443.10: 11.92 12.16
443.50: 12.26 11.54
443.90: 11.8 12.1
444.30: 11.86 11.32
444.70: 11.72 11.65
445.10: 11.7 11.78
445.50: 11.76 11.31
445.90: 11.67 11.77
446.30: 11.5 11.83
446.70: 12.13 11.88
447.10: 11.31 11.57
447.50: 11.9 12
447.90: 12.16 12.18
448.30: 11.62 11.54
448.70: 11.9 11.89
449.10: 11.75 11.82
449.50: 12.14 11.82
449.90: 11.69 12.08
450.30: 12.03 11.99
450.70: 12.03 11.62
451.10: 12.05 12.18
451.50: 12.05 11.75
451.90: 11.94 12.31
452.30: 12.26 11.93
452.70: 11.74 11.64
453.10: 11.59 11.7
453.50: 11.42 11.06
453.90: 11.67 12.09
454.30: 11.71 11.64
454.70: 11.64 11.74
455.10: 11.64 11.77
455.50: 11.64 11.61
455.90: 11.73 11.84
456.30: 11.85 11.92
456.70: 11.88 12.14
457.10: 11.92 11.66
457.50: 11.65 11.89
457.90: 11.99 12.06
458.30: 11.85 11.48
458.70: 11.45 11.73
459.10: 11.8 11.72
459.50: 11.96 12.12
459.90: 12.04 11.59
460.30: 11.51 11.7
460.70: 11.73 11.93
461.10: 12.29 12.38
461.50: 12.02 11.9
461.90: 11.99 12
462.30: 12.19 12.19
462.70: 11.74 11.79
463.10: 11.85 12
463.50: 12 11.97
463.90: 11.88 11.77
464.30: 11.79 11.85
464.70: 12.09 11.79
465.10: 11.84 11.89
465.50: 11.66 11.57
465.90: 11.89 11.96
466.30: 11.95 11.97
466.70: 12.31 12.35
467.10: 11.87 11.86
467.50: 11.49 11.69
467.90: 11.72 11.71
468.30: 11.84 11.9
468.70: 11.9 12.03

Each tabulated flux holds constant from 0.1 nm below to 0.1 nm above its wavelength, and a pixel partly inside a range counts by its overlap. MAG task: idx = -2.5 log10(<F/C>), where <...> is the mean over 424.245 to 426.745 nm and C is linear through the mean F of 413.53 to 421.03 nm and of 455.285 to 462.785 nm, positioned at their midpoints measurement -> 0.01 mag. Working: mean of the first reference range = 11.9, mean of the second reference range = 11.9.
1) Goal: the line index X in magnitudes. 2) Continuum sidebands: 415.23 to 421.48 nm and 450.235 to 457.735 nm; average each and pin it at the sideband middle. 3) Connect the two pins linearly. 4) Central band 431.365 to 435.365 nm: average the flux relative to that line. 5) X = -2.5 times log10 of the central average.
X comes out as 0.113 mag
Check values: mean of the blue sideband 11.8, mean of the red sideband 11.8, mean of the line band 10.7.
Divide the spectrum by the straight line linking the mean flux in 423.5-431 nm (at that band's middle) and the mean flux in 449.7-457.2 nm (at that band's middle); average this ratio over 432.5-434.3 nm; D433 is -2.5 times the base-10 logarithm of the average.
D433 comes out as 0.09 mag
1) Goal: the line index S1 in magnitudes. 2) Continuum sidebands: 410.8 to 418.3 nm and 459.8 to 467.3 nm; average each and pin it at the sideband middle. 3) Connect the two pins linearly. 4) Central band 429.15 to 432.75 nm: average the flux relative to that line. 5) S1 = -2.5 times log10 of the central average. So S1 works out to 0.12 mag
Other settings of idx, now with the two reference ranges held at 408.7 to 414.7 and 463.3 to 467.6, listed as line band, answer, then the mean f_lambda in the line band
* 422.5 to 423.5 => 0.03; 11.2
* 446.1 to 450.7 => -0.01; 11.9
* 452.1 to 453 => -0.01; 11.9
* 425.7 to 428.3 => 0.01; 11.5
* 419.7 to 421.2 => -0.02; 11.7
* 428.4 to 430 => 0.05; 11.1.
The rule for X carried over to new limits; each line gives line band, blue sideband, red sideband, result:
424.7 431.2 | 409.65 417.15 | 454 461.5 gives 0.05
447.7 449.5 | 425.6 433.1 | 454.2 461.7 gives -0.03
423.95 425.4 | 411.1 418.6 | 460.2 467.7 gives 0.01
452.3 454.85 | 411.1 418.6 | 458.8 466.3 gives 0.02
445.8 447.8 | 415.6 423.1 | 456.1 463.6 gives 0.01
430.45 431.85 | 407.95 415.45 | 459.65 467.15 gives 0.15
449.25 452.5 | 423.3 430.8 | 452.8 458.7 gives -0.03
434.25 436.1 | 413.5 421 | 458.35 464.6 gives 0.12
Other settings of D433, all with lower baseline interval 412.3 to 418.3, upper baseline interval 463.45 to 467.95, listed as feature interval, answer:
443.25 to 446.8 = 0.01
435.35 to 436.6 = 0.02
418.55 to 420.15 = 0.02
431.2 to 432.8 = 0.08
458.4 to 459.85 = 0.01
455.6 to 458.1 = 0.00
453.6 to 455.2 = 0.02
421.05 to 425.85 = 0.02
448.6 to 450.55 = 0.00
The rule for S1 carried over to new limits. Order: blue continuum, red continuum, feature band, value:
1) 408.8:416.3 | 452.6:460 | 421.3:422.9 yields -0.013 mag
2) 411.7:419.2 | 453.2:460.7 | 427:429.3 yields 0.062 mag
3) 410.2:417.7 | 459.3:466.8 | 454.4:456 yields 0.018 mag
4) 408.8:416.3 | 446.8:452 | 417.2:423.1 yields -0.012 mag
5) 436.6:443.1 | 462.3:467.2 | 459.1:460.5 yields 0.005 mag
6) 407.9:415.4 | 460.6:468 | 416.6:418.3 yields -0.025 mag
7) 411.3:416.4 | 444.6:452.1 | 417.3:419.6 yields 0.009 mag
